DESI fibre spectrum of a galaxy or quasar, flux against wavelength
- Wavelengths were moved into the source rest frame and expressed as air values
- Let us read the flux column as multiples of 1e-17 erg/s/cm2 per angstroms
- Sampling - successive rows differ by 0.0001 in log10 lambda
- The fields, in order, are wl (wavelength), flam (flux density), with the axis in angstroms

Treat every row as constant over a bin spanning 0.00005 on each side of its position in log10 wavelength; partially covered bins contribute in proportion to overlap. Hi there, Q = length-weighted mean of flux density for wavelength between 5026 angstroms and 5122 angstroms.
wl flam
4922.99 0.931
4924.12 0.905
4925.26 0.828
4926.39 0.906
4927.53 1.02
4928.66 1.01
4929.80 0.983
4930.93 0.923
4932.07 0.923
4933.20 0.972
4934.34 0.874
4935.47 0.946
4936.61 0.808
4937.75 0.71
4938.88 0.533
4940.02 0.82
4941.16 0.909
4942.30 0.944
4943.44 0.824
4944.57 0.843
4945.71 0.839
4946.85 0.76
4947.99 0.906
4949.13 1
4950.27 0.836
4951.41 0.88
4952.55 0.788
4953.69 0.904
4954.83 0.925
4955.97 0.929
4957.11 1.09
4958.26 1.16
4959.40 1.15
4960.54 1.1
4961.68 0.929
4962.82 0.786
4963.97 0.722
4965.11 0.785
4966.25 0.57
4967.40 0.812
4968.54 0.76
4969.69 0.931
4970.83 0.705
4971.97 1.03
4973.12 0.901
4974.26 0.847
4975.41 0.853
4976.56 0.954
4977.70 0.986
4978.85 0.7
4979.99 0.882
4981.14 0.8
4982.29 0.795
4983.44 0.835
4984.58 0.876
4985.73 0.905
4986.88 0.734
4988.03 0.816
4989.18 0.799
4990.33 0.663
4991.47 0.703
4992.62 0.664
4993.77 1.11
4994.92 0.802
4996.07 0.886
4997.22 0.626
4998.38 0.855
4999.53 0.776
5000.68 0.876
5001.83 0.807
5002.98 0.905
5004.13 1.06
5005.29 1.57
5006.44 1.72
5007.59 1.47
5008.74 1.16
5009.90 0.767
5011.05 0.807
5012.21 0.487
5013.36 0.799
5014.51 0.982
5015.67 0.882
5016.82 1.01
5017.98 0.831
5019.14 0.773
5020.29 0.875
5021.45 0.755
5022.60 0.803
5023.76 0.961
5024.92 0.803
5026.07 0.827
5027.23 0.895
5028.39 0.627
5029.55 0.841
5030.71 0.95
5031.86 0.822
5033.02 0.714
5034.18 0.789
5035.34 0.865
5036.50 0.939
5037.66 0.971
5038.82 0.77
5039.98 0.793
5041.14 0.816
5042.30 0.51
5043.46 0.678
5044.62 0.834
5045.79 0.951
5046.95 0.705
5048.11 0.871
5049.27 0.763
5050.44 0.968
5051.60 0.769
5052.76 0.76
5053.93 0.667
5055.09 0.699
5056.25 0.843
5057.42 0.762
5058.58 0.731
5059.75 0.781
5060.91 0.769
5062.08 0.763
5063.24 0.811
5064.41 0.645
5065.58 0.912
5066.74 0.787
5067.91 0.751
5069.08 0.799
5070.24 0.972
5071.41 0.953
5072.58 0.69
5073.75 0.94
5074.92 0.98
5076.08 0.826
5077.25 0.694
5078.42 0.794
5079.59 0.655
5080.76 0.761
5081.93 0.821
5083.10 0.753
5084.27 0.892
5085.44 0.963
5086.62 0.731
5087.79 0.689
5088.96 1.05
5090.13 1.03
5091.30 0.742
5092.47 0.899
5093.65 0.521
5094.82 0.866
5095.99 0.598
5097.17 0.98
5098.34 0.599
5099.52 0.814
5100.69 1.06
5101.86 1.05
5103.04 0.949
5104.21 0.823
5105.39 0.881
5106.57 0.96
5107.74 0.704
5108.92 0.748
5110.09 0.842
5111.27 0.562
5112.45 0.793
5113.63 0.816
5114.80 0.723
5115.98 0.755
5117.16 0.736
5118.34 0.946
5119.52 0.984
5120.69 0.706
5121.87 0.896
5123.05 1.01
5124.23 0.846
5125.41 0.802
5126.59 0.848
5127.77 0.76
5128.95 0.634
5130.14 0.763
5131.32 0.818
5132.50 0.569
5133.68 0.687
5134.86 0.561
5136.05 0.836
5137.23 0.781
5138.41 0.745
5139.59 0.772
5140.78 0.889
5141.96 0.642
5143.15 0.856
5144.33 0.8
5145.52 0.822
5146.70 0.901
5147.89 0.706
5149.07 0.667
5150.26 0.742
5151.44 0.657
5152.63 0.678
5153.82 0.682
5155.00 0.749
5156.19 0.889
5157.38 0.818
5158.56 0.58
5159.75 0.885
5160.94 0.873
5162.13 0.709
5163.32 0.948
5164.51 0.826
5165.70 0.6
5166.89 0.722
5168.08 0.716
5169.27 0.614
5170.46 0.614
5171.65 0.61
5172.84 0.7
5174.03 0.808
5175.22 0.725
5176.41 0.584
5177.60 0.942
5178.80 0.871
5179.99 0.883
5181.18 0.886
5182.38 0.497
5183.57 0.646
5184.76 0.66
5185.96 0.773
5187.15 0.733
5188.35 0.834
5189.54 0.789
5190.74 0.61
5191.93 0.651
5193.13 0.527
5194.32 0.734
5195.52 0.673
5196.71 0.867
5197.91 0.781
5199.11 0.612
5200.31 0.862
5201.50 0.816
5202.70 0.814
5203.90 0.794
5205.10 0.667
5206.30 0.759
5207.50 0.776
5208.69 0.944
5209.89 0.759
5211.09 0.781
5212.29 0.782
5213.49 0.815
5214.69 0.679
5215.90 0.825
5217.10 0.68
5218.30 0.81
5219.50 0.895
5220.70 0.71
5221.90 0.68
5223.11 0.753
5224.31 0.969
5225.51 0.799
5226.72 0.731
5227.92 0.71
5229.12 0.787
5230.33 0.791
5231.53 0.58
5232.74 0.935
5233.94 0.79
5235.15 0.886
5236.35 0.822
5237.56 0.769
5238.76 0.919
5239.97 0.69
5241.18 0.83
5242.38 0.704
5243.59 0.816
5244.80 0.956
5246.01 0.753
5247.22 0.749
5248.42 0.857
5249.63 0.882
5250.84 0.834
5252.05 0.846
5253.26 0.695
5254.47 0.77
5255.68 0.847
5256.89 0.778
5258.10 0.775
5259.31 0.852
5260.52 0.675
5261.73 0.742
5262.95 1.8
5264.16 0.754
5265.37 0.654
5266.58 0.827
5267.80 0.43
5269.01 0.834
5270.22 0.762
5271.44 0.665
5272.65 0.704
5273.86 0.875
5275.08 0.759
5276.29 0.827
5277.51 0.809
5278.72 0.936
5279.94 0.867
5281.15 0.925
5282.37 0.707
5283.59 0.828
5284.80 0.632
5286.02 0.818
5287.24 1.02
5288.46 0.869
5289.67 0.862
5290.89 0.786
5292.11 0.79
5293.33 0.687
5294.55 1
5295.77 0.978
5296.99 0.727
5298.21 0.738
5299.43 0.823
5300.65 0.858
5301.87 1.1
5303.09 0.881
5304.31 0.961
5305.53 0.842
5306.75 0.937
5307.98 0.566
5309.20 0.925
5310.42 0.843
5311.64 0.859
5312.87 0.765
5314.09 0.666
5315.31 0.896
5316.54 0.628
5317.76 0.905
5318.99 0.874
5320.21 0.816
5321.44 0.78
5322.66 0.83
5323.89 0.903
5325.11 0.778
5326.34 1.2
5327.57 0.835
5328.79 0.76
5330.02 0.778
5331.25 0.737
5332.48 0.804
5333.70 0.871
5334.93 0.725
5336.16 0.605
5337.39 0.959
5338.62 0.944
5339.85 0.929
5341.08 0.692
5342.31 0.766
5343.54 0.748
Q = 0.81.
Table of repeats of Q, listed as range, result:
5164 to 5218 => 0.739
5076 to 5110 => 0.823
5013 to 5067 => 0.81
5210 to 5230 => 0.775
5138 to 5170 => 0.758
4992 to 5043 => 0.884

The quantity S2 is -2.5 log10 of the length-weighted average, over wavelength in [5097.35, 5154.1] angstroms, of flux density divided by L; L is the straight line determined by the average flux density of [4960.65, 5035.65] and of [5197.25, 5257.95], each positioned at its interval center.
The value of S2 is 0.05 mag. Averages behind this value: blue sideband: 0.867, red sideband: 0.79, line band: 0.79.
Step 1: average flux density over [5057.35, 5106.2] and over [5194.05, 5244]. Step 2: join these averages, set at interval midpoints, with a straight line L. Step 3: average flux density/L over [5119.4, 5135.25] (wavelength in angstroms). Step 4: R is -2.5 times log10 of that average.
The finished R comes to 0.05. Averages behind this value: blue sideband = 0.822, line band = 0.774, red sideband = 0.781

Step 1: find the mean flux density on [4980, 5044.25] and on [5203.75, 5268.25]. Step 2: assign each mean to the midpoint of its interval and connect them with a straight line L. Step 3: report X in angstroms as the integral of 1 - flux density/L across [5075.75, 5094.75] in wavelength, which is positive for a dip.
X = 0.9 angstroms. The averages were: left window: 0.865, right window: 0.799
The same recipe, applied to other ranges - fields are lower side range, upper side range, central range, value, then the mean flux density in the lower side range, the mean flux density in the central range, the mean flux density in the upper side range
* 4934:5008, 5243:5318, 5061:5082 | 1.4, 0.886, 0.807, 0.825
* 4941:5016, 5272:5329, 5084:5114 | 1.5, 0.892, 0.828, 0.838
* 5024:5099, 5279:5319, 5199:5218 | 1.0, 0.803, 0.778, 0.835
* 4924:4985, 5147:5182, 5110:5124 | -0.7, 0.878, 0.814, 0.747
